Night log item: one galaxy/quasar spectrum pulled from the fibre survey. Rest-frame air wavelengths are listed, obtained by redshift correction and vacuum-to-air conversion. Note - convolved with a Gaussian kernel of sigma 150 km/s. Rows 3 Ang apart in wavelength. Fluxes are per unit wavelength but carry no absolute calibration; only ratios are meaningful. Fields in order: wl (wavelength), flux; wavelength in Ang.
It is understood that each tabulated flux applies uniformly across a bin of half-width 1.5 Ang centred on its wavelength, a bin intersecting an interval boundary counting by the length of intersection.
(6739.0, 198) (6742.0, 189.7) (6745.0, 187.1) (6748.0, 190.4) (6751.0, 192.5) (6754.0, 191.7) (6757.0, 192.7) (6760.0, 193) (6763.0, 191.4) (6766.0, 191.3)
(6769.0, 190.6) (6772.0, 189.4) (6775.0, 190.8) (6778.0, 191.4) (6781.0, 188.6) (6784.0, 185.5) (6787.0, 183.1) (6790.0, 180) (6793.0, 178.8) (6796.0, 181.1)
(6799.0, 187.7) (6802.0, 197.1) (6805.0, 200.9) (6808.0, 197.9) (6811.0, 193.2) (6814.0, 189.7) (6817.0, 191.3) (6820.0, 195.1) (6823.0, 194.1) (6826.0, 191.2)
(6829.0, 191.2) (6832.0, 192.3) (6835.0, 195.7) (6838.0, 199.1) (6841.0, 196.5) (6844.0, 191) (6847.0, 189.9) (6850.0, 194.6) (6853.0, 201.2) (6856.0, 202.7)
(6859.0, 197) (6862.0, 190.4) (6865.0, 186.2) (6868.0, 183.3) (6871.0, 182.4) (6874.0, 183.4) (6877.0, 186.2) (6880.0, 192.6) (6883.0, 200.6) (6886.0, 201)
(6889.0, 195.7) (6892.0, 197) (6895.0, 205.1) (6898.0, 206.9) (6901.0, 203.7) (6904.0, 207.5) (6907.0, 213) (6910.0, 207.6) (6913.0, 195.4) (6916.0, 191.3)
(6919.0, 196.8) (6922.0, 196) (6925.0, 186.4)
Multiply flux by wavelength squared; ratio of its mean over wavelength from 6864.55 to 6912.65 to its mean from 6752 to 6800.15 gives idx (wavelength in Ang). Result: 1.08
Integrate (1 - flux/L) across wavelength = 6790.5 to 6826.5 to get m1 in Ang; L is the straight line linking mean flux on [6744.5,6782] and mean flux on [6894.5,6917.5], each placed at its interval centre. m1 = 0.7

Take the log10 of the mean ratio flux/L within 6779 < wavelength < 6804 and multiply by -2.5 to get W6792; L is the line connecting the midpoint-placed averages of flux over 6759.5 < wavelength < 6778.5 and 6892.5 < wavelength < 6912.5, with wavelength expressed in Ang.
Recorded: 0.05 mag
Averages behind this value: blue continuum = 191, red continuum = 206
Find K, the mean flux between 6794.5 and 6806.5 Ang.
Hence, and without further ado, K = 192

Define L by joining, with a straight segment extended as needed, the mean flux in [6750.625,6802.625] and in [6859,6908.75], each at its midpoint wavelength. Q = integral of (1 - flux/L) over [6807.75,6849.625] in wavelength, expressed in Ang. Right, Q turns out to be -0.3 Ang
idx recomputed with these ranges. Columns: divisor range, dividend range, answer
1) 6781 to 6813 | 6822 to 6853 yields 1.04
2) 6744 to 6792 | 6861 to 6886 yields 1.03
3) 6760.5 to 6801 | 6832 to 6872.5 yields 1.05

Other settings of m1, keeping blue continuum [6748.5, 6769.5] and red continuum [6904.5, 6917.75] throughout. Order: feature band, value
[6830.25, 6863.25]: 0.39 Ang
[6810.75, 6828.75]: 0.34 Ang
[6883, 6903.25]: -0.08 Ang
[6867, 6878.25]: 0.89 Ang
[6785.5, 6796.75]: 0.77 Ang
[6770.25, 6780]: 0.13 Ang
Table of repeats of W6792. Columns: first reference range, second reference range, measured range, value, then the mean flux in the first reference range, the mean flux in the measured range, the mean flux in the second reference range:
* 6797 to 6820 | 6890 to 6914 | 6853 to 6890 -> 0.05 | 194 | 192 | 205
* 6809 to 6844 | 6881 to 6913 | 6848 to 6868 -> 0.02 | 194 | 194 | 203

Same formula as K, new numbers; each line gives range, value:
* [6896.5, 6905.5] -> 206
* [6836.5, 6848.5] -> 194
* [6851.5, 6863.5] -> 198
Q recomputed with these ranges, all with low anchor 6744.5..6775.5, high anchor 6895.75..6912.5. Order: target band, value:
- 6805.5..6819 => 0.2 Ang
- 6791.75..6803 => 0.5 Ang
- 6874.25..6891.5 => 0.9 Ang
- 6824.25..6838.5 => 0.4 Ang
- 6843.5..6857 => 0.3 Ang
